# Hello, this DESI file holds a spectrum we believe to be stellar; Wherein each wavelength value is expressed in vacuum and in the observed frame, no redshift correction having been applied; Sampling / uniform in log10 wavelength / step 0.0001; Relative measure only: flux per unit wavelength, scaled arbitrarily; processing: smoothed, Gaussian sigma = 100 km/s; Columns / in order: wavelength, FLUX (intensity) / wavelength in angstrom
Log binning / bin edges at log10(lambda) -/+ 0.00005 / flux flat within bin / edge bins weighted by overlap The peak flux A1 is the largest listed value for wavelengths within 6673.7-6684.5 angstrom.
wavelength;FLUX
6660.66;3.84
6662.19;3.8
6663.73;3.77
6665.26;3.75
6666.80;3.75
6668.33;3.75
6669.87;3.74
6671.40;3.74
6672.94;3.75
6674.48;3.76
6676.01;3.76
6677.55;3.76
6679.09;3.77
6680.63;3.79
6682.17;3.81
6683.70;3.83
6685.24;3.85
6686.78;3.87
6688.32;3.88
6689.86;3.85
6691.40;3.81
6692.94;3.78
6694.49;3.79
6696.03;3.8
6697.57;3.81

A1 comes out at 3.83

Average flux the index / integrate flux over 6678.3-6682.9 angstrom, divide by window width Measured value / 3.78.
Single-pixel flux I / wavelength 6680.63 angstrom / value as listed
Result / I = 3.79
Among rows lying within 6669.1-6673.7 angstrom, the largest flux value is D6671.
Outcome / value 3.75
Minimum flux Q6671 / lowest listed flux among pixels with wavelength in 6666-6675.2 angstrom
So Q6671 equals 3.74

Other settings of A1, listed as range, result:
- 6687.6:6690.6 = 3.88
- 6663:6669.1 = 3.77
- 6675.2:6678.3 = 3.76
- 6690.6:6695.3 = 3.81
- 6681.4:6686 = 3.85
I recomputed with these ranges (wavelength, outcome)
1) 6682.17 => 3.81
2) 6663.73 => 3.77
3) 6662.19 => 3.8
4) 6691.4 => 3.81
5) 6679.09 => 3.77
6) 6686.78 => 3.87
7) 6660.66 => 3.84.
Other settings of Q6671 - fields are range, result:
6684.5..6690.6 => 3.85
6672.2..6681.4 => 3.75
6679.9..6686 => 3.79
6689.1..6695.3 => 3.78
